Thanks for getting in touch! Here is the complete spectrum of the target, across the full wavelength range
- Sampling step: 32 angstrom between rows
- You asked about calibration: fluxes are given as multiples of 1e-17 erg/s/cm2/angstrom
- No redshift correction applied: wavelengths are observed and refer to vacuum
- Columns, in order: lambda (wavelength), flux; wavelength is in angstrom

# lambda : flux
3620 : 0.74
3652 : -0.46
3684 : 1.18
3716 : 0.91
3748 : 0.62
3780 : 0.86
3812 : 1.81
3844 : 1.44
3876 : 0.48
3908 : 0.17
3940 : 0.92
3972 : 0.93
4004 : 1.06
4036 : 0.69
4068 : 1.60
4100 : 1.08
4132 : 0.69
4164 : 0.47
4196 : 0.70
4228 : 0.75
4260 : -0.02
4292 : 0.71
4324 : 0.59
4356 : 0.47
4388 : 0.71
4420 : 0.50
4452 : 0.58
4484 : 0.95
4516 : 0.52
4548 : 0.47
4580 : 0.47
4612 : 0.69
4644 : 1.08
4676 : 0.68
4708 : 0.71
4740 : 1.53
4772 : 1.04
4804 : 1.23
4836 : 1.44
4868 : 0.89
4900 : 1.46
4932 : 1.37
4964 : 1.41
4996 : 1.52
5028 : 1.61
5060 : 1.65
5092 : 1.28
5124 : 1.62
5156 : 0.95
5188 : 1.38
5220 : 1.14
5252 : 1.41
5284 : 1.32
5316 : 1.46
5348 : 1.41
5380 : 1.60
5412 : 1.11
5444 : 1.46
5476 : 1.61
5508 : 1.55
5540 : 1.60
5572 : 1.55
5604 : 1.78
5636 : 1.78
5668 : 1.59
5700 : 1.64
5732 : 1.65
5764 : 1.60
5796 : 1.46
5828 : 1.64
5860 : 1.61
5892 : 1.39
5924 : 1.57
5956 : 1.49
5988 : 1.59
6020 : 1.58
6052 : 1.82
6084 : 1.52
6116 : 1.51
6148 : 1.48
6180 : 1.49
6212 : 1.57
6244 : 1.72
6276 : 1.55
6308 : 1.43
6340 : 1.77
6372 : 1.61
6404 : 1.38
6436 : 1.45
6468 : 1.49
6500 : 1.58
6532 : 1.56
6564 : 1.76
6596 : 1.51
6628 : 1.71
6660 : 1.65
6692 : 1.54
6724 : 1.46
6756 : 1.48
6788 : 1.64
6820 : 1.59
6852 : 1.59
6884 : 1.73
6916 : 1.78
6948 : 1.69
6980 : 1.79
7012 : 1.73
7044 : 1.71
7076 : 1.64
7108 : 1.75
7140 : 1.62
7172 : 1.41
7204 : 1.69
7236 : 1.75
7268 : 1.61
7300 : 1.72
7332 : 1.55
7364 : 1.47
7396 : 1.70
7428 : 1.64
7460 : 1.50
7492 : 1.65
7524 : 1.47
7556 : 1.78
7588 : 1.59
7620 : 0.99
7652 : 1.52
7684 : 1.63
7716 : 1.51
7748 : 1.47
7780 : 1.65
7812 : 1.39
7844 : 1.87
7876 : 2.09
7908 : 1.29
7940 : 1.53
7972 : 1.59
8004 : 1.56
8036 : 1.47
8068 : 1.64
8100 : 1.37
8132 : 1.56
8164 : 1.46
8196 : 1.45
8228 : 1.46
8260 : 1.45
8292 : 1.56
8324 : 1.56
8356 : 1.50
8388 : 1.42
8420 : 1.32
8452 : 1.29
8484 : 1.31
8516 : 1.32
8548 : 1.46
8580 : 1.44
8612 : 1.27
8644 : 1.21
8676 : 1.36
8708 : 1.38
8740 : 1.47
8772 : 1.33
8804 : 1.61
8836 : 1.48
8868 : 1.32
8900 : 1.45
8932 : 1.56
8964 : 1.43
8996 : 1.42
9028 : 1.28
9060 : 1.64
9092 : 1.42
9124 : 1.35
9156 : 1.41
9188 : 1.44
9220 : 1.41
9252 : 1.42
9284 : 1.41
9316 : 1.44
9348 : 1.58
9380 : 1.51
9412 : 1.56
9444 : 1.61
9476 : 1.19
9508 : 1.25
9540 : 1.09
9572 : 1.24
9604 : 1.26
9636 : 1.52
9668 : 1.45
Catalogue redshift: 0.197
